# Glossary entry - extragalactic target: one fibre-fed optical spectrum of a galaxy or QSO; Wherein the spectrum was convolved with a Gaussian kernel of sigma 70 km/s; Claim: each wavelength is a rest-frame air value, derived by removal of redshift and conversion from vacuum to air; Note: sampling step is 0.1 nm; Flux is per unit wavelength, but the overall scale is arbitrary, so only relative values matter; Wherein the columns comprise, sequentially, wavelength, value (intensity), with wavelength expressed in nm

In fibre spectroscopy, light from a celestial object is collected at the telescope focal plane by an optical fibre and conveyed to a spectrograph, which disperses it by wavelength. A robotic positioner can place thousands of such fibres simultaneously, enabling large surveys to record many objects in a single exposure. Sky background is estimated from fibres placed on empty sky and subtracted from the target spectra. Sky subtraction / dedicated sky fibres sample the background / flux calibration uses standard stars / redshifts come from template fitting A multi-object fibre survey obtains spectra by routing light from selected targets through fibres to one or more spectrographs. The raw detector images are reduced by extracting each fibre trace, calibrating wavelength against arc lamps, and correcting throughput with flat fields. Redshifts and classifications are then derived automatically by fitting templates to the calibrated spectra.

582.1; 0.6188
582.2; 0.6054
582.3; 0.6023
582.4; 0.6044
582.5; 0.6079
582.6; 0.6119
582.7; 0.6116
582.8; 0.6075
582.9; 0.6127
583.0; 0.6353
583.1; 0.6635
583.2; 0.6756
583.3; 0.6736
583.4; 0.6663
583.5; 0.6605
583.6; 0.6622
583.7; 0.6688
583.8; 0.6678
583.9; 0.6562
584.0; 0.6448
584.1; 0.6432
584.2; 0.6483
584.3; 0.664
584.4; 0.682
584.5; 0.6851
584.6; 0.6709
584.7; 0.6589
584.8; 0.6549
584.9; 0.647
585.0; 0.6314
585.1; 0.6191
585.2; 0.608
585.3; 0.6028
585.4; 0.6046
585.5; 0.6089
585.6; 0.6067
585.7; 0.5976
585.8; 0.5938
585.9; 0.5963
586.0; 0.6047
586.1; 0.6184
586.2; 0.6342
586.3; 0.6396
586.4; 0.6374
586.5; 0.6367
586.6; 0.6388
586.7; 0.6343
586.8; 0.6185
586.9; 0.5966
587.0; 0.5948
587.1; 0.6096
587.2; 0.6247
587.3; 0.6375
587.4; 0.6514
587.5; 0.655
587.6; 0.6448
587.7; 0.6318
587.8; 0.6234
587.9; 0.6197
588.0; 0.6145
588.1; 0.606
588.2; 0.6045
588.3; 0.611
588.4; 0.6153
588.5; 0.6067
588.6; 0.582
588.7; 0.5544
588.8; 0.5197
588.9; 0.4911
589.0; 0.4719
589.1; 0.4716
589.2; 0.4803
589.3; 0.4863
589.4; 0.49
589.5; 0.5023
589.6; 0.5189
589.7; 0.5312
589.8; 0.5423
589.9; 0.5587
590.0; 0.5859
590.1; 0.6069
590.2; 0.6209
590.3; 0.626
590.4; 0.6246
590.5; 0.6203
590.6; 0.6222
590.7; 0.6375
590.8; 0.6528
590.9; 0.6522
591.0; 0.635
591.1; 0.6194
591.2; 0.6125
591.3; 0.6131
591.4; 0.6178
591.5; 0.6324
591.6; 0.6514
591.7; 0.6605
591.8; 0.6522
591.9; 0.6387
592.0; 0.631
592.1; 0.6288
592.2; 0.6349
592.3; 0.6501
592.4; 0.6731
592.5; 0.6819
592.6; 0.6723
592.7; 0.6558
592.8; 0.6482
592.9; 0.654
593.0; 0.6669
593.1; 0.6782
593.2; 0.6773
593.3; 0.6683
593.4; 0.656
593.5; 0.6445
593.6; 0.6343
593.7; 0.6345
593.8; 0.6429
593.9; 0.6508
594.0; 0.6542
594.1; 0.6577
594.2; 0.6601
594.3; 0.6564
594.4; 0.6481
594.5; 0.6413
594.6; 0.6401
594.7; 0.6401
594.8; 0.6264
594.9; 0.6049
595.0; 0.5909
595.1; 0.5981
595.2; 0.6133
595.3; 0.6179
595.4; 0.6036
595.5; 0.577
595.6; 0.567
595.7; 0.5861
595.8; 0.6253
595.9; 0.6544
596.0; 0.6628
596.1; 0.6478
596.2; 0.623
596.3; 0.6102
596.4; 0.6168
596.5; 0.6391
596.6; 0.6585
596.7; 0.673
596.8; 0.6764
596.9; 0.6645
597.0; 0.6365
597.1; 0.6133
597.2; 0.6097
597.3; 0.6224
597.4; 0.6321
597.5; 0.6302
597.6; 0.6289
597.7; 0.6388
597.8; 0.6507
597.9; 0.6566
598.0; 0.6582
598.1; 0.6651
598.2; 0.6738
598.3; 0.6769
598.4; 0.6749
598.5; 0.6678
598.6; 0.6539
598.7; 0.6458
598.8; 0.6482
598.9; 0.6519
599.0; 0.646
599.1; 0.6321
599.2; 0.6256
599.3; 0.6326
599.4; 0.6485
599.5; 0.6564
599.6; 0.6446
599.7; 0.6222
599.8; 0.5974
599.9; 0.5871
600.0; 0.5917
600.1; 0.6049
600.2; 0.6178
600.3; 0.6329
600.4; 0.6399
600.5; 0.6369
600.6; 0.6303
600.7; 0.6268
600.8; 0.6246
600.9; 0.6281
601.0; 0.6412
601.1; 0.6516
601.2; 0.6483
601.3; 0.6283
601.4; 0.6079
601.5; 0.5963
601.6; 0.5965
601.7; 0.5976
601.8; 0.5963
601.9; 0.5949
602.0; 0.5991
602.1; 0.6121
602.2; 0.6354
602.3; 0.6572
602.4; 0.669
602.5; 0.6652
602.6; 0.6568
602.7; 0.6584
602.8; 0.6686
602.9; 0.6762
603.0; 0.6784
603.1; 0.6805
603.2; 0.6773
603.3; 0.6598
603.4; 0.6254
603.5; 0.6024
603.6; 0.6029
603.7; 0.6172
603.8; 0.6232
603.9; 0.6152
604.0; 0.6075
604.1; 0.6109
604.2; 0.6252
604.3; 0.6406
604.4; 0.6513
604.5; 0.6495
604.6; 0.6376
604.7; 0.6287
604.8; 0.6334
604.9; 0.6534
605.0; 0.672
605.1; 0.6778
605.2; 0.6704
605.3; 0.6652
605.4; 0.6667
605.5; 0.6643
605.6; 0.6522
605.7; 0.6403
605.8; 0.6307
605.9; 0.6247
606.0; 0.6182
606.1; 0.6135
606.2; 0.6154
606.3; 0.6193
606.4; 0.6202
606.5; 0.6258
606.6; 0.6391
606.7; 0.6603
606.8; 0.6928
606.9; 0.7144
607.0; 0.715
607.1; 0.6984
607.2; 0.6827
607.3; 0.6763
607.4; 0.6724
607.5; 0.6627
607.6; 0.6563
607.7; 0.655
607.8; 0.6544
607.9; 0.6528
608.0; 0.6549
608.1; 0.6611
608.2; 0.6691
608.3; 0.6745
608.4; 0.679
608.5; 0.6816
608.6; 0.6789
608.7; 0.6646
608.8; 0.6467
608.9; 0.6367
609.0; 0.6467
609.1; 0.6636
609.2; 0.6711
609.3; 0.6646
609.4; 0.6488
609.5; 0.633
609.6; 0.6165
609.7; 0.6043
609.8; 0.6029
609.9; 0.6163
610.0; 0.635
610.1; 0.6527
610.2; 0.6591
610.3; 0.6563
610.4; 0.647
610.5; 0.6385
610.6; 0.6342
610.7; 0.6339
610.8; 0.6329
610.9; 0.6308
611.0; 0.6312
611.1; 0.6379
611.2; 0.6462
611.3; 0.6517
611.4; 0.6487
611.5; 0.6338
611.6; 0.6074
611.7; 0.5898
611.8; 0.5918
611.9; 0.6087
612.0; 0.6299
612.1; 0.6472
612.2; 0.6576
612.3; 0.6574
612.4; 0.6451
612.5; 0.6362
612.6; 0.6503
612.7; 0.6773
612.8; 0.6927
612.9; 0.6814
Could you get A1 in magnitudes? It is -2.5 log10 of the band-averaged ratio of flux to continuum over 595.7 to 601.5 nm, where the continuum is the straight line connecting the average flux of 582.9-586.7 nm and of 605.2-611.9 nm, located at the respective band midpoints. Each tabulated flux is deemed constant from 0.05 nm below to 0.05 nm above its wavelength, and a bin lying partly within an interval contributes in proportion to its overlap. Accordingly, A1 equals 0.01 mag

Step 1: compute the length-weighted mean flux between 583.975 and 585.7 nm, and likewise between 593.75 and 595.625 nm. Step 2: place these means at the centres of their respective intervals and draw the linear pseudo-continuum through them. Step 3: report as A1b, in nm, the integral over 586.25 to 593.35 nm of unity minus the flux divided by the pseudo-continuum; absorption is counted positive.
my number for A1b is 0.25 nm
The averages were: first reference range 0.639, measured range 0.611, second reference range 0.627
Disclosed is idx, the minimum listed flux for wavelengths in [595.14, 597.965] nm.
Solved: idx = 0.567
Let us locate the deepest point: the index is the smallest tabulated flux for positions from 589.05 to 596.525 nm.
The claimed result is 0.4716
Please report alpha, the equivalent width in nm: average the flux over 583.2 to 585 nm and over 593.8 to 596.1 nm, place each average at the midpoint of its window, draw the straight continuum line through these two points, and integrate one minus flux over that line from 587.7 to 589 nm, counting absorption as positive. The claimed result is 0.13 nm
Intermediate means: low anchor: 0.662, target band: 0.585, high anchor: 0.627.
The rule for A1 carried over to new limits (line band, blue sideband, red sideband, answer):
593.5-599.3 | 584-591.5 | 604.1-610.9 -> -0.02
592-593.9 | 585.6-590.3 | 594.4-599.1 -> -0.07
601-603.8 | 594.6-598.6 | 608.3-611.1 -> 0.01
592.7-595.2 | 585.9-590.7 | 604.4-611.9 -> -0.07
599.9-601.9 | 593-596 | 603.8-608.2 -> 0.04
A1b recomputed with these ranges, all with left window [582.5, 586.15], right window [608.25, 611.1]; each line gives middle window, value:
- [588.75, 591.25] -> 0.28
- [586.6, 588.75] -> 0.07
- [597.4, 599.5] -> -0.03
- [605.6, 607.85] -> -0.03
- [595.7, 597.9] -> 0.01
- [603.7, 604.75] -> 0.03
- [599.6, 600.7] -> 0.04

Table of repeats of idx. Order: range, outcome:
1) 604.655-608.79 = 0.6135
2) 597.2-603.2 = 0.5871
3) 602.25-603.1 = 0.6568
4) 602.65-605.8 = 0.6024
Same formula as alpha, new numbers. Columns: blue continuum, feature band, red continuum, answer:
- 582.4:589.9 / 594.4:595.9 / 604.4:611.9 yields 0.033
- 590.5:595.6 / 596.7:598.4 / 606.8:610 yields -0.006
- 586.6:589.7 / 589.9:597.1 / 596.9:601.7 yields -0.366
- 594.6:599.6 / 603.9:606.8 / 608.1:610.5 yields 0.023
